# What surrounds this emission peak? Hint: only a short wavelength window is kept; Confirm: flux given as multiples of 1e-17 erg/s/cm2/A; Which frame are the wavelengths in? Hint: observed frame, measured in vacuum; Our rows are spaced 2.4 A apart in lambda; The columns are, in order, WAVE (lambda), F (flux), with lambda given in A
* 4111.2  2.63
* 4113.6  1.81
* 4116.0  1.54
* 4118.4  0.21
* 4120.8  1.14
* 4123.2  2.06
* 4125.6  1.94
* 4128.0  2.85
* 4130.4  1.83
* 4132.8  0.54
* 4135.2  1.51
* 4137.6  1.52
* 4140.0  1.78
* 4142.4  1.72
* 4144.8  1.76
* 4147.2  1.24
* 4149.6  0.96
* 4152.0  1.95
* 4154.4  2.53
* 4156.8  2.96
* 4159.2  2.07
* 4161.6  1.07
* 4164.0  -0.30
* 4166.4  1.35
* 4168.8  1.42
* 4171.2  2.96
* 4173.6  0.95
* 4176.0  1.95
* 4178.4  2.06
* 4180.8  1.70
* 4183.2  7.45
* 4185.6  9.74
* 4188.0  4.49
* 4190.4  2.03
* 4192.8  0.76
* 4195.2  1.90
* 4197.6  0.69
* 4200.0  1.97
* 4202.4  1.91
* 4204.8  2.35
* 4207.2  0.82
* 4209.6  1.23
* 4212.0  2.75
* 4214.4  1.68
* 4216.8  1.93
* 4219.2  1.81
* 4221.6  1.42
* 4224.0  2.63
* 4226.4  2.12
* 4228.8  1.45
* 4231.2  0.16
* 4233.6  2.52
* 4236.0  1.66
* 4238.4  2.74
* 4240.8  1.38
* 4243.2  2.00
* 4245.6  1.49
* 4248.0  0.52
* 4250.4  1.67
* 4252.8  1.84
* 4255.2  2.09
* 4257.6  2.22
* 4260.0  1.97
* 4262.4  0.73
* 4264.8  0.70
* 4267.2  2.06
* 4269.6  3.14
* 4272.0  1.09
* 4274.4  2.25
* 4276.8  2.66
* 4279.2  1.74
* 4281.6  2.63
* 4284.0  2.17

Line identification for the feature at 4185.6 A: [O II]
